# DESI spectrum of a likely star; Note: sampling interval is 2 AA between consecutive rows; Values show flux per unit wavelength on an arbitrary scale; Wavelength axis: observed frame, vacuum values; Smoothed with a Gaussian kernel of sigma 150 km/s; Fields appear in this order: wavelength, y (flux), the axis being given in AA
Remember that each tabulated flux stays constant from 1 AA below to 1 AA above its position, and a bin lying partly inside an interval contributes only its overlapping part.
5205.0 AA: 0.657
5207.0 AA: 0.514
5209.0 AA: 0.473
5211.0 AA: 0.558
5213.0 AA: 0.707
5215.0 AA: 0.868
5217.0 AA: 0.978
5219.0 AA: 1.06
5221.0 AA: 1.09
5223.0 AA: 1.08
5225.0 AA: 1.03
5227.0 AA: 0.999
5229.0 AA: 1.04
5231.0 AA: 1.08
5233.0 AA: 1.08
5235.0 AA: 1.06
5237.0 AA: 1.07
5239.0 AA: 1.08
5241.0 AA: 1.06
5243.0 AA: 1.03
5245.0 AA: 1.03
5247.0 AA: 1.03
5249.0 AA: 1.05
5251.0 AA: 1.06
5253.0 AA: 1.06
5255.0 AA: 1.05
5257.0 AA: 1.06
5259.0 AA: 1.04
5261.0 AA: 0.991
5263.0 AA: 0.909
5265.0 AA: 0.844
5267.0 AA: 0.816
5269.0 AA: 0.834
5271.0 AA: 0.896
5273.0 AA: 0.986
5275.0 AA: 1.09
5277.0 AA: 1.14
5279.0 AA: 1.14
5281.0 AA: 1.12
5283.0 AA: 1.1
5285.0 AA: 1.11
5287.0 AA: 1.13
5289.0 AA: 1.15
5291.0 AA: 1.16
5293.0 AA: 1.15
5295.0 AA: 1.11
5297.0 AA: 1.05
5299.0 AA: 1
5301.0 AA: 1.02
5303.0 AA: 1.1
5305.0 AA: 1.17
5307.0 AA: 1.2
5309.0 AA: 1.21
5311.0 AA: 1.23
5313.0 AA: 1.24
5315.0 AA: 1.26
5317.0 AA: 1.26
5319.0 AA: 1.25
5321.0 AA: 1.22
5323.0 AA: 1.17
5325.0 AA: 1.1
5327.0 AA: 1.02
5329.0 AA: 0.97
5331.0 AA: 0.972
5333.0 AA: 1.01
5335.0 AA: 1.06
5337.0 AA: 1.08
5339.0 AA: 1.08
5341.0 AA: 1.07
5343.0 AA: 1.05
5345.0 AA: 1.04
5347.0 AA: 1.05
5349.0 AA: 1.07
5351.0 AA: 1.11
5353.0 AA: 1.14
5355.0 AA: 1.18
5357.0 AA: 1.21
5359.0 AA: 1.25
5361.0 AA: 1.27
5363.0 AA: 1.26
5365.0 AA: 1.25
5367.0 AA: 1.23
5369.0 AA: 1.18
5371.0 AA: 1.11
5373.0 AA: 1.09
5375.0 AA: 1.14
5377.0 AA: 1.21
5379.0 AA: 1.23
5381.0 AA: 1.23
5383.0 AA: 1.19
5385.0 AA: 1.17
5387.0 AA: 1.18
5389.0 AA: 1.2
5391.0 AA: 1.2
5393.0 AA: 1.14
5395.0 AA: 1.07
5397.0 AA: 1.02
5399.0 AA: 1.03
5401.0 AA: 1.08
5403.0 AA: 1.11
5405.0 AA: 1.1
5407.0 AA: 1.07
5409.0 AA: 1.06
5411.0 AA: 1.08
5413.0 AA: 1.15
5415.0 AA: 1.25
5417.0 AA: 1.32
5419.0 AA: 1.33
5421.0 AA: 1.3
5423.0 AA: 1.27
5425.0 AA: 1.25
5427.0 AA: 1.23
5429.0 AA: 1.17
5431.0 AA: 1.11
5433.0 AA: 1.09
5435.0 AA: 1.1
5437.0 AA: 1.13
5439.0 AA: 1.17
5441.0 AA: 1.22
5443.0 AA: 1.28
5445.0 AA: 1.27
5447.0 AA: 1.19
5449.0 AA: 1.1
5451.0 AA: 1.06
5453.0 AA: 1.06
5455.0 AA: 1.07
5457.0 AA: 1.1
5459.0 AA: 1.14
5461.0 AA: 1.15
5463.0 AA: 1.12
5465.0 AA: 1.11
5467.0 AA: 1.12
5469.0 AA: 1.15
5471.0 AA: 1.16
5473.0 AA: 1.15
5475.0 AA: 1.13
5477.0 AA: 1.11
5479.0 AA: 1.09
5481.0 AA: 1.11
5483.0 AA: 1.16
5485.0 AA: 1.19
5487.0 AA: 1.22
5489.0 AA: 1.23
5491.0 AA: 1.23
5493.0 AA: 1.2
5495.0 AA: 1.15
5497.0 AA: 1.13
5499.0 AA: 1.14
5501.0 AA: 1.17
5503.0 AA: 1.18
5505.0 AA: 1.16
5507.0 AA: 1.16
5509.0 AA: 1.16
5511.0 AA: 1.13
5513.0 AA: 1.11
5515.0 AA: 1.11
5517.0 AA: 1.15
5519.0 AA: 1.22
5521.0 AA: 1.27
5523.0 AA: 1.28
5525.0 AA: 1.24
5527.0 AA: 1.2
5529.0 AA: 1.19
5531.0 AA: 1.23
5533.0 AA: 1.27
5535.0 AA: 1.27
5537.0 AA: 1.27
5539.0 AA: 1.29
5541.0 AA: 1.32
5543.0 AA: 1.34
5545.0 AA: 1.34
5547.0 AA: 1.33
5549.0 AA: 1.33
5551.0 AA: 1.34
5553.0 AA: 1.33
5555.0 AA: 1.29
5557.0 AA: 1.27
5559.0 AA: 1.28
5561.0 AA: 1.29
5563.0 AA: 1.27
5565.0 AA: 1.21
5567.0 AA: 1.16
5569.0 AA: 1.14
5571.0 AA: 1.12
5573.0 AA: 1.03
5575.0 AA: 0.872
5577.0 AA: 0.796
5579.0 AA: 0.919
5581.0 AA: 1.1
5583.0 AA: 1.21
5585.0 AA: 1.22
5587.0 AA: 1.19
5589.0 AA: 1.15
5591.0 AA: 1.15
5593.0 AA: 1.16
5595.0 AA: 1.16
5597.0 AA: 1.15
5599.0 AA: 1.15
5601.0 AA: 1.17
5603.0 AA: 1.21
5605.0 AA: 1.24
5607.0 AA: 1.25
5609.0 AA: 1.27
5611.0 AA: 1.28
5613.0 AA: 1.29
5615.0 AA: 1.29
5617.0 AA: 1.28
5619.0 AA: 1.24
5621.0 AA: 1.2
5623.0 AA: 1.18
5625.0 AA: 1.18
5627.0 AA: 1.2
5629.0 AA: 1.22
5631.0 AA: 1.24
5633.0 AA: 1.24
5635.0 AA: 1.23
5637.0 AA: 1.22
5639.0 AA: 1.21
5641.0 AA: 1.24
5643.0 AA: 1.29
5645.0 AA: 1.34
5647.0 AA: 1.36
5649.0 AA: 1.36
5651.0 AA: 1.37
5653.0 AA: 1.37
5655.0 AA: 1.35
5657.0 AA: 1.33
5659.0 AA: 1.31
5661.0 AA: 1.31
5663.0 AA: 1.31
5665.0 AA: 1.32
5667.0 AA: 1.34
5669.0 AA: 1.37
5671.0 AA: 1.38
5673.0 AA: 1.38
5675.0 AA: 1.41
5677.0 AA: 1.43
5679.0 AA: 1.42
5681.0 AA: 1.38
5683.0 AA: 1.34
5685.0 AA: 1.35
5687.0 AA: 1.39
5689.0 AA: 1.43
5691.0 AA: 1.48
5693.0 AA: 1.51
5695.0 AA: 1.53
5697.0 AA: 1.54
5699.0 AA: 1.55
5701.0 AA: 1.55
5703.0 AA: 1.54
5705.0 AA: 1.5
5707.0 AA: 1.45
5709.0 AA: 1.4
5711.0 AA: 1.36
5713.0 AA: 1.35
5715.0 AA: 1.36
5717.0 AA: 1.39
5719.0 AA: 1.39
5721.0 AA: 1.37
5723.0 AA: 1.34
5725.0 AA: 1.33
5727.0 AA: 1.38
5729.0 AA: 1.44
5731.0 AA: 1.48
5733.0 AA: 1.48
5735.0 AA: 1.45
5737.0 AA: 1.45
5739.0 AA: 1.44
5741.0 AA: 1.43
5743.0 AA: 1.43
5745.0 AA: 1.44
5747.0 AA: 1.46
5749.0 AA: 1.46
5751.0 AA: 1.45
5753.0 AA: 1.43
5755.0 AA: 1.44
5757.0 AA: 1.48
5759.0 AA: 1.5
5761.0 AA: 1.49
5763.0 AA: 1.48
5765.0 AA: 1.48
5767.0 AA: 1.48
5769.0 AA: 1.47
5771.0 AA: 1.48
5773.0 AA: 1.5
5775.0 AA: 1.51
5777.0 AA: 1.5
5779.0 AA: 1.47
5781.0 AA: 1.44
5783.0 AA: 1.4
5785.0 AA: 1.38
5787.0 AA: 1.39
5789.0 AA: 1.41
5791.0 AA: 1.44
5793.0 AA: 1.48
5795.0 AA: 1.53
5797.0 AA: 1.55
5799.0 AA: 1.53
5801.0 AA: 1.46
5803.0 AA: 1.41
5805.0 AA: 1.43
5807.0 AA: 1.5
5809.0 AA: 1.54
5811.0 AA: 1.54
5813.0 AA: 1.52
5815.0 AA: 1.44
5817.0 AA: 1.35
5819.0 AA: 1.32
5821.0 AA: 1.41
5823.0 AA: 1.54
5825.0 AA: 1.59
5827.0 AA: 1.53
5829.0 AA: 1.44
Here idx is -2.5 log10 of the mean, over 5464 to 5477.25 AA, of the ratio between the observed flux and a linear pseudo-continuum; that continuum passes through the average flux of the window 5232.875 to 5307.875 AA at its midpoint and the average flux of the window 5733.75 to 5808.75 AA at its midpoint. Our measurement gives 0.08 mag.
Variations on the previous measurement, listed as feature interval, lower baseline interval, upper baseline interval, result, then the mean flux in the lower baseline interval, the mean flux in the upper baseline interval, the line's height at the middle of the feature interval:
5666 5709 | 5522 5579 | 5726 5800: -0.050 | 1.22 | 1.46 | 1.38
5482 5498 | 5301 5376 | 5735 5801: 0.059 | 1.14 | 1.46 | 1.25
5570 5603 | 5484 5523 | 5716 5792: 0.152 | 1.18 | 1.44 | 1.26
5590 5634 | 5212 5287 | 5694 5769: 0.106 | 1.02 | 1.45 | 1.34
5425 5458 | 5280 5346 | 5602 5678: 0.033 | 1.12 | 1.29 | 1.19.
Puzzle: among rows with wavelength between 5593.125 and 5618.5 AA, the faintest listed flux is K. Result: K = 1.15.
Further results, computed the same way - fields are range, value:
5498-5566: 1.11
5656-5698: 1.31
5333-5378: 1.01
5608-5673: 1.18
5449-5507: 1.06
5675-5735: 1.33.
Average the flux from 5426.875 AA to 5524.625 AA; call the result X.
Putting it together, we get 1.16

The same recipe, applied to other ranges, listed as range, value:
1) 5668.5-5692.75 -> 1.4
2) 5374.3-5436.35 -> 1.16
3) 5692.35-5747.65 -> 1.44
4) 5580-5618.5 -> 1.21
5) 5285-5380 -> 1.14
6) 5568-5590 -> 1.07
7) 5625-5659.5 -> 1.28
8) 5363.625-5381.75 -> 1.19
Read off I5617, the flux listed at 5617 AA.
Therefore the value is 1.28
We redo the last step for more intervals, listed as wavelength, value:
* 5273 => 0.986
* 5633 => 1.24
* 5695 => 1.53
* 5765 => 1.48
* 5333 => 1.01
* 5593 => 1.16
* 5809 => 1.54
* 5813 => 1.52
